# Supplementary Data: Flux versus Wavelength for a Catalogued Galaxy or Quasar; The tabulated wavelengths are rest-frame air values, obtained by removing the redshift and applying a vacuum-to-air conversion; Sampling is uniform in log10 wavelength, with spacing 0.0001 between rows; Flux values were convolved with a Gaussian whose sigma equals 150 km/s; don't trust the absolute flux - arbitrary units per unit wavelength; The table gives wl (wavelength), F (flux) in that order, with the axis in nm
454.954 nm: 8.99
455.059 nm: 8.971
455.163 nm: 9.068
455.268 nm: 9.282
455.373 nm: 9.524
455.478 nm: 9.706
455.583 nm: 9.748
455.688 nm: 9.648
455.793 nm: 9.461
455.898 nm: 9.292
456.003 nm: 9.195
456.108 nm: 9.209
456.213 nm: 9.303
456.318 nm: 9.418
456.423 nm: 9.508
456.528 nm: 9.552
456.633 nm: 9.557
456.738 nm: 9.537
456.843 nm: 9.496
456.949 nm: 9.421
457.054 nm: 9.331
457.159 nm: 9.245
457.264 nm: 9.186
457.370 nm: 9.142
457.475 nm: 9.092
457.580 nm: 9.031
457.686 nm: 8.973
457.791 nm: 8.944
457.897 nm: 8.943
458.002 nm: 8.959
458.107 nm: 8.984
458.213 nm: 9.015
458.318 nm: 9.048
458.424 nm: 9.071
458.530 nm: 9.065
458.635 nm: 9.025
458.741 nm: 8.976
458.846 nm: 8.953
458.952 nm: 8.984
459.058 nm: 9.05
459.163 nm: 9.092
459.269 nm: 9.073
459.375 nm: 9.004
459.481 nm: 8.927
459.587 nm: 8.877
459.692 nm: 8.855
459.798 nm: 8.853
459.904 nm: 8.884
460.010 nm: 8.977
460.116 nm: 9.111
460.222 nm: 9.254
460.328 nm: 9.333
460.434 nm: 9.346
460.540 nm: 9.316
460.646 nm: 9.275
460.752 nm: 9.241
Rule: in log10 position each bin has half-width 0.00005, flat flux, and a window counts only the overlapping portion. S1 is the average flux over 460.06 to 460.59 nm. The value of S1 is 9.27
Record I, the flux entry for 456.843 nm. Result 9.496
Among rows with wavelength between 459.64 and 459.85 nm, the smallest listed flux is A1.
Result 8.853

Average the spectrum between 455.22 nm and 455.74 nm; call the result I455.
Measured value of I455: 9.58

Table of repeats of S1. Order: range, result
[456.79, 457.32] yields 9.33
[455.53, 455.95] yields 9.53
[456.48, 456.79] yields 9.56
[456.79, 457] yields 9.43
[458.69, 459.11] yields 8.99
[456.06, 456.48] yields 9.37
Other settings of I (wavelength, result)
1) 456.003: 9.195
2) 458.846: 8.953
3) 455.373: 9.524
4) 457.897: 8.943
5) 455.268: 9.282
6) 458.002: 8.959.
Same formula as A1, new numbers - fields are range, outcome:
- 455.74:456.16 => 9.195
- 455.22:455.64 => 9.282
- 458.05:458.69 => 8.984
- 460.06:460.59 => 9.111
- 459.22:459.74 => 8.855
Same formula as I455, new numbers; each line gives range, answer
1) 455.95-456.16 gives 9.2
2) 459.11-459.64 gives 9.01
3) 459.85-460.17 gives 8.98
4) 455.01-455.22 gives 9.05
